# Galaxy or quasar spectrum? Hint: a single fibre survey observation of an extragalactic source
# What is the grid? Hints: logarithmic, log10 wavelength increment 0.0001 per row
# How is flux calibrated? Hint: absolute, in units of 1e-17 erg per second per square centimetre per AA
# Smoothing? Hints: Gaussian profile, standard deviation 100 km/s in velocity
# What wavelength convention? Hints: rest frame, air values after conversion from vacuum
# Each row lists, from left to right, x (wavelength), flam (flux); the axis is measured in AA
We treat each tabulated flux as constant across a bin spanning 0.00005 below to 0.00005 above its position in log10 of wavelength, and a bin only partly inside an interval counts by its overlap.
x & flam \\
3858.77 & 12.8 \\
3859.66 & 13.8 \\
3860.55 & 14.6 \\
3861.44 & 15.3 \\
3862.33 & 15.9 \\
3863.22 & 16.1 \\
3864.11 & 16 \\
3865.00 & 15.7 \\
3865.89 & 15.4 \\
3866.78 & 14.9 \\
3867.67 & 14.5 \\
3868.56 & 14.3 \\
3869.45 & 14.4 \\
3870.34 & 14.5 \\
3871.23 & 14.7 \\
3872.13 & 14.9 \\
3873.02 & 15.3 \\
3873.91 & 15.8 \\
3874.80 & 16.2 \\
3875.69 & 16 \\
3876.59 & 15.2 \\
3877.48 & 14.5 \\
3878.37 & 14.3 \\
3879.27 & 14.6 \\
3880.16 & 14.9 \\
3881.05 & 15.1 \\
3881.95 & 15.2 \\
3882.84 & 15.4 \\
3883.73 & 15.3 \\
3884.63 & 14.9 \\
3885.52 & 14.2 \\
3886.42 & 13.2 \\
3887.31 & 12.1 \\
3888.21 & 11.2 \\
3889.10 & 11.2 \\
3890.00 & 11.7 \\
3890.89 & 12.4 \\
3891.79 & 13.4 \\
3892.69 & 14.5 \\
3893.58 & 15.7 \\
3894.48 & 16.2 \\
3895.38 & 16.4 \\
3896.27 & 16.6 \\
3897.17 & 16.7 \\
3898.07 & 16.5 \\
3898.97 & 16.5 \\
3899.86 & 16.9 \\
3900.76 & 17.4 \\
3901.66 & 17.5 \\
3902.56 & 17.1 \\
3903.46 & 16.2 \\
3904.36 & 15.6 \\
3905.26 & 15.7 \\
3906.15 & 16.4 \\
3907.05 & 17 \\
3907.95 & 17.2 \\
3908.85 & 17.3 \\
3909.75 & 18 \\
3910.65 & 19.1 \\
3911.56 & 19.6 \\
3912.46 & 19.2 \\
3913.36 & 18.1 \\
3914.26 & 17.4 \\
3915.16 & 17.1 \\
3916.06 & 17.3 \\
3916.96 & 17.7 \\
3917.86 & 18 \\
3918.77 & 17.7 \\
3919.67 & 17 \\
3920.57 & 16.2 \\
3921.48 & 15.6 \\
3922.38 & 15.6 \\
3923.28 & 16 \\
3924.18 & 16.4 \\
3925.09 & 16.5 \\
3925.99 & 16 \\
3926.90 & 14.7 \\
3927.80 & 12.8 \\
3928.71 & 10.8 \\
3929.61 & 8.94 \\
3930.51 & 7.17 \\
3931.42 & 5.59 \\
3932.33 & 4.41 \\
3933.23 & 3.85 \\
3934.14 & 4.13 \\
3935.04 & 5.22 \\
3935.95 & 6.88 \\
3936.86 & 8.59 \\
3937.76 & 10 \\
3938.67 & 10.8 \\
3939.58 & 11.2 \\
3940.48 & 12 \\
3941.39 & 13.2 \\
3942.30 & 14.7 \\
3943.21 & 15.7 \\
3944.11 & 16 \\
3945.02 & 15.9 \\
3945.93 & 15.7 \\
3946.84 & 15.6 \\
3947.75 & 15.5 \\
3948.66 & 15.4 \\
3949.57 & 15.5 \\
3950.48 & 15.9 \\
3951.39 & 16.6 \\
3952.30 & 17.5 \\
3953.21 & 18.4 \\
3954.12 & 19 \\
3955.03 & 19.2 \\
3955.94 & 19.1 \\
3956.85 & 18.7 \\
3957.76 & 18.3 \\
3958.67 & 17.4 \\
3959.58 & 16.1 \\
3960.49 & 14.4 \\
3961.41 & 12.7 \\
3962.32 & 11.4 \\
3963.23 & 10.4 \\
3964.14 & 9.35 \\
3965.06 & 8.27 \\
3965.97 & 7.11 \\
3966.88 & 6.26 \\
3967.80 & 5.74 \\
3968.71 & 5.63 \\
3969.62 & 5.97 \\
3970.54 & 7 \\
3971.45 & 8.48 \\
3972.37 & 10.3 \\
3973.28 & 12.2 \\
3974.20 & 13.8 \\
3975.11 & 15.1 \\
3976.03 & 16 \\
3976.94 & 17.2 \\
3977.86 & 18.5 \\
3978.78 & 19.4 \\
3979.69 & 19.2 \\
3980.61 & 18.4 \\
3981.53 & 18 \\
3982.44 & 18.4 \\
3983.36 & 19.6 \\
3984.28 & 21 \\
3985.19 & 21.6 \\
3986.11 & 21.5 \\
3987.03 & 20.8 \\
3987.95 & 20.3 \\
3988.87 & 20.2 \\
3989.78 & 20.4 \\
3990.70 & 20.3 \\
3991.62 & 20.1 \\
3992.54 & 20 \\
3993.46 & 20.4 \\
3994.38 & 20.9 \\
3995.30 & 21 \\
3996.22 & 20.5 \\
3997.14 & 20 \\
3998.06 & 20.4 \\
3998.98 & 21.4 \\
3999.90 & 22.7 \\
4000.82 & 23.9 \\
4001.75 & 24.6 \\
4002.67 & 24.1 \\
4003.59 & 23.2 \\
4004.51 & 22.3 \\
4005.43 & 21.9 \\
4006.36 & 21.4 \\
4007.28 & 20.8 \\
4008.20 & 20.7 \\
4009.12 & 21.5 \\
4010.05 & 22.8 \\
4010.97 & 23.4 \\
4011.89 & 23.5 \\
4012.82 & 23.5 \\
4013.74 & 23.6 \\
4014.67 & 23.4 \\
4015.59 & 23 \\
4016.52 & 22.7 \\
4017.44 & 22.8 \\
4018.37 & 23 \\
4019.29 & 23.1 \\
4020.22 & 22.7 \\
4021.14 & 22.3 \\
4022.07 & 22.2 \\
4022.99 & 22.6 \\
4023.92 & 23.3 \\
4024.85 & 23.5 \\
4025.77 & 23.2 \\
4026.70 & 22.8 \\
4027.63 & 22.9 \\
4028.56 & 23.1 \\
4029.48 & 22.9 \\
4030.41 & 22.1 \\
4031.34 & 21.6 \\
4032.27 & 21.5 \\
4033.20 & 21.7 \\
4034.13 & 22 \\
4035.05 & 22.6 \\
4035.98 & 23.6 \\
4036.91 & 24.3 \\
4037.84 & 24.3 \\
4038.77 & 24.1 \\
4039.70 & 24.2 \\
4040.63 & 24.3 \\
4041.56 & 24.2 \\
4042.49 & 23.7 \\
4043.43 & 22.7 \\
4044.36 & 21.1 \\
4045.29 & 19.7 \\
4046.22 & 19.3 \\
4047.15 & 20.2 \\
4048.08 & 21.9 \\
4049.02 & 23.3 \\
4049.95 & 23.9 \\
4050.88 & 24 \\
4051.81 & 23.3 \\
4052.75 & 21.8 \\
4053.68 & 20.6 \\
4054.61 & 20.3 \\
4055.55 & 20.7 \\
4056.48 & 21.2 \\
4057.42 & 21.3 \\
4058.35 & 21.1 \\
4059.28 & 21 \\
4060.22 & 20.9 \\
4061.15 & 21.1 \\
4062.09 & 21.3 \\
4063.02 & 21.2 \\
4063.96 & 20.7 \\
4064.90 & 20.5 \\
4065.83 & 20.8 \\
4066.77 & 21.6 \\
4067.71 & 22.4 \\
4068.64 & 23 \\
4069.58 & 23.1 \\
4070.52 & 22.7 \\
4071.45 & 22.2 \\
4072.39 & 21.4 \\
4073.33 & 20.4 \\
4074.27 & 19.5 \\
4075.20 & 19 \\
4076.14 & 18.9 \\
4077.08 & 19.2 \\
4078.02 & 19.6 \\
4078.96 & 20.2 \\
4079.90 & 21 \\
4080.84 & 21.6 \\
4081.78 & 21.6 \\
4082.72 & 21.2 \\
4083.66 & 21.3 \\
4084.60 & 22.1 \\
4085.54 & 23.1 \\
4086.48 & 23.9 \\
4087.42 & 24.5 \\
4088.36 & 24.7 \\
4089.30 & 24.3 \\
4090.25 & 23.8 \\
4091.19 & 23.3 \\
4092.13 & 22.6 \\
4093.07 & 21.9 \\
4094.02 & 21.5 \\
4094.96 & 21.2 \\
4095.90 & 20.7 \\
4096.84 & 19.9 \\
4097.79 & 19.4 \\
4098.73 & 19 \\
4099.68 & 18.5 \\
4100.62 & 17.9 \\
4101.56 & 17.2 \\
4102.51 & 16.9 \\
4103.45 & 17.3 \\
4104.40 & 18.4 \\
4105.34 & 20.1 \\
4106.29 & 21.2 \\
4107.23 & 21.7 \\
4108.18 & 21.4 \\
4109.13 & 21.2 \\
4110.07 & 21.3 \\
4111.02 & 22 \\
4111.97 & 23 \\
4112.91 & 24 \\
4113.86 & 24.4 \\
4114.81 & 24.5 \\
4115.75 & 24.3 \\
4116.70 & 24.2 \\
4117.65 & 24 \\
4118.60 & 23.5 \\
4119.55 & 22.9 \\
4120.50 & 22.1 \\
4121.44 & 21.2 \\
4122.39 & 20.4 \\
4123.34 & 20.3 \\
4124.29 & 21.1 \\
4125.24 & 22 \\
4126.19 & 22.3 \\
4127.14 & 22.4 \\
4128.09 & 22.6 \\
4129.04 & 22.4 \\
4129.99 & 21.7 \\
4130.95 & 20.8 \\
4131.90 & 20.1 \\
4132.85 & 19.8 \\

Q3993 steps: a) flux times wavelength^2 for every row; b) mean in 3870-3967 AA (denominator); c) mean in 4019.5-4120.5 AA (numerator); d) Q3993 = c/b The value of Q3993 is 1.62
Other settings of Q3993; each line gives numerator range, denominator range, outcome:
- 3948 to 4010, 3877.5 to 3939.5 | 1.25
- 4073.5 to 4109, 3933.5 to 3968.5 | 1.69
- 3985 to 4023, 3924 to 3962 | 1.69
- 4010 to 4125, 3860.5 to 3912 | 1.56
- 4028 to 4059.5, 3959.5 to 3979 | 2.06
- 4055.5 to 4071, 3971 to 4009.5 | 1.14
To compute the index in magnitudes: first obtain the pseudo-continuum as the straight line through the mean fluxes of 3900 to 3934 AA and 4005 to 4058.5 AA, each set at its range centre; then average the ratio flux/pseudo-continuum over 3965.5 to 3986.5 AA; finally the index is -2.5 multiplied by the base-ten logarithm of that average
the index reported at 0.32 mag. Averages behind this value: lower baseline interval 15.2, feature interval 14.2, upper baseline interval 22.5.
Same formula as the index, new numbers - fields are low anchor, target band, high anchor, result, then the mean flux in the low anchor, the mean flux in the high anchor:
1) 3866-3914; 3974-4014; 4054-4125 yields -0.116 mag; 15.5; 21.4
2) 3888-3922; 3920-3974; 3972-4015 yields 0.412 mag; 16.4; 20.3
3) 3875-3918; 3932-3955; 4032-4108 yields 0.328 mag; 15.8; 21.5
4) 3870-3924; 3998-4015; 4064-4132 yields -0.195 mag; 15.8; 21.5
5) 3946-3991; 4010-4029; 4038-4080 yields -0.218 mag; 15.4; 21.5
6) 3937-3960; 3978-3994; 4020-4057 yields -0.082 mag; 15.6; 22.5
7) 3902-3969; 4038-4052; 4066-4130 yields -0.187 mag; 14.1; 21.5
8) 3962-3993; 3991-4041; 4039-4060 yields -0.202 mag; 15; 22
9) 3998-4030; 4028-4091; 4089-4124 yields 0.006 mag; 22.7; 21.4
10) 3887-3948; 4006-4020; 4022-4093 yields -0.156 mag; 14.3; 22.1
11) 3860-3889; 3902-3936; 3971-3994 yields 0.115 mag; 14.8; 18.1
